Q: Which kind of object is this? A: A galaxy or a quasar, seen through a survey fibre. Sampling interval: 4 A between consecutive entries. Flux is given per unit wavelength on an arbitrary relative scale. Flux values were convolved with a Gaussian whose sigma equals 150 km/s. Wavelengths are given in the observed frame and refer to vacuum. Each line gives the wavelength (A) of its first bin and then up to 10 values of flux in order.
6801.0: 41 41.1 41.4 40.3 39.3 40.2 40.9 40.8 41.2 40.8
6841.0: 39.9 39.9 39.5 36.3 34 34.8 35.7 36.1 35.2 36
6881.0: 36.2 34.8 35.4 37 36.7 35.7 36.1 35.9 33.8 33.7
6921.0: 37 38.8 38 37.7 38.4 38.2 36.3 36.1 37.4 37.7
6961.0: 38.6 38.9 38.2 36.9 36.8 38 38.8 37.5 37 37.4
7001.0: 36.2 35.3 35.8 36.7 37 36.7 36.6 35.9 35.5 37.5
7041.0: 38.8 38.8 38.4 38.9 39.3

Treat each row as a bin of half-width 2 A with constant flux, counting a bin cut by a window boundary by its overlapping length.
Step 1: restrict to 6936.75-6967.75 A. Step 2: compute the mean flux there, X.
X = 37.7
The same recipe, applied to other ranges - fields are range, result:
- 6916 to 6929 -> 36.9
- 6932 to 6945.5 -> 37.8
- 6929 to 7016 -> 37.3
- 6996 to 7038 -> 36.4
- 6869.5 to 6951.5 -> 36.4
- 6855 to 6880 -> 35.3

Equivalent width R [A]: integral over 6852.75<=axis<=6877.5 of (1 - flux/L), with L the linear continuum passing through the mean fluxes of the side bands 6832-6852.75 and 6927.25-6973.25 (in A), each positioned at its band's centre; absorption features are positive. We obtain 2.6 A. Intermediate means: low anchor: 39.9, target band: 35.3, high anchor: 37.7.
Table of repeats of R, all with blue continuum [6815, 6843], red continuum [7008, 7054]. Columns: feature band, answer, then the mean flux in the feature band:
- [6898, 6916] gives 1.8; 35.4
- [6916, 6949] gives 1.3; 37.3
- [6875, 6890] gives 1.5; 35.6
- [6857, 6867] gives 1.2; 35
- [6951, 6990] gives 0.3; 37.9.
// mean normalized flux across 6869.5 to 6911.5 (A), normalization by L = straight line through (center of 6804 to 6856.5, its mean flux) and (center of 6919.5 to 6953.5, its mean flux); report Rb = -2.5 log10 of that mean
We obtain 0.08 mag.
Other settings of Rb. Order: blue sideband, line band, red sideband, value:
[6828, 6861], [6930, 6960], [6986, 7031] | 0.00 mag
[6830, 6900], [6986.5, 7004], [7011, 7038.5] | -0.01 mag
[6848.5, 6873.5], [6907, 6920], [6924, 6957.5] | 0.07 mag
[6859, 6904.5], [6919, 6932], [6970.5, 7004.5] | -0.04 mag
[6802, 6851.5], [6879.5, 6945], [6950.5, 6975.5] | 0.07 mag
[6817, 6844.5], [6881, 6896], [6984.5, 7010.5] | 0.10 mag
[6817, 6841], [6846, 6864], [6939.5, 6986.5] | 0.10 mag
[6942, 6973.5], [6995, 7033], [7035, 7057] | 0.05 mag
